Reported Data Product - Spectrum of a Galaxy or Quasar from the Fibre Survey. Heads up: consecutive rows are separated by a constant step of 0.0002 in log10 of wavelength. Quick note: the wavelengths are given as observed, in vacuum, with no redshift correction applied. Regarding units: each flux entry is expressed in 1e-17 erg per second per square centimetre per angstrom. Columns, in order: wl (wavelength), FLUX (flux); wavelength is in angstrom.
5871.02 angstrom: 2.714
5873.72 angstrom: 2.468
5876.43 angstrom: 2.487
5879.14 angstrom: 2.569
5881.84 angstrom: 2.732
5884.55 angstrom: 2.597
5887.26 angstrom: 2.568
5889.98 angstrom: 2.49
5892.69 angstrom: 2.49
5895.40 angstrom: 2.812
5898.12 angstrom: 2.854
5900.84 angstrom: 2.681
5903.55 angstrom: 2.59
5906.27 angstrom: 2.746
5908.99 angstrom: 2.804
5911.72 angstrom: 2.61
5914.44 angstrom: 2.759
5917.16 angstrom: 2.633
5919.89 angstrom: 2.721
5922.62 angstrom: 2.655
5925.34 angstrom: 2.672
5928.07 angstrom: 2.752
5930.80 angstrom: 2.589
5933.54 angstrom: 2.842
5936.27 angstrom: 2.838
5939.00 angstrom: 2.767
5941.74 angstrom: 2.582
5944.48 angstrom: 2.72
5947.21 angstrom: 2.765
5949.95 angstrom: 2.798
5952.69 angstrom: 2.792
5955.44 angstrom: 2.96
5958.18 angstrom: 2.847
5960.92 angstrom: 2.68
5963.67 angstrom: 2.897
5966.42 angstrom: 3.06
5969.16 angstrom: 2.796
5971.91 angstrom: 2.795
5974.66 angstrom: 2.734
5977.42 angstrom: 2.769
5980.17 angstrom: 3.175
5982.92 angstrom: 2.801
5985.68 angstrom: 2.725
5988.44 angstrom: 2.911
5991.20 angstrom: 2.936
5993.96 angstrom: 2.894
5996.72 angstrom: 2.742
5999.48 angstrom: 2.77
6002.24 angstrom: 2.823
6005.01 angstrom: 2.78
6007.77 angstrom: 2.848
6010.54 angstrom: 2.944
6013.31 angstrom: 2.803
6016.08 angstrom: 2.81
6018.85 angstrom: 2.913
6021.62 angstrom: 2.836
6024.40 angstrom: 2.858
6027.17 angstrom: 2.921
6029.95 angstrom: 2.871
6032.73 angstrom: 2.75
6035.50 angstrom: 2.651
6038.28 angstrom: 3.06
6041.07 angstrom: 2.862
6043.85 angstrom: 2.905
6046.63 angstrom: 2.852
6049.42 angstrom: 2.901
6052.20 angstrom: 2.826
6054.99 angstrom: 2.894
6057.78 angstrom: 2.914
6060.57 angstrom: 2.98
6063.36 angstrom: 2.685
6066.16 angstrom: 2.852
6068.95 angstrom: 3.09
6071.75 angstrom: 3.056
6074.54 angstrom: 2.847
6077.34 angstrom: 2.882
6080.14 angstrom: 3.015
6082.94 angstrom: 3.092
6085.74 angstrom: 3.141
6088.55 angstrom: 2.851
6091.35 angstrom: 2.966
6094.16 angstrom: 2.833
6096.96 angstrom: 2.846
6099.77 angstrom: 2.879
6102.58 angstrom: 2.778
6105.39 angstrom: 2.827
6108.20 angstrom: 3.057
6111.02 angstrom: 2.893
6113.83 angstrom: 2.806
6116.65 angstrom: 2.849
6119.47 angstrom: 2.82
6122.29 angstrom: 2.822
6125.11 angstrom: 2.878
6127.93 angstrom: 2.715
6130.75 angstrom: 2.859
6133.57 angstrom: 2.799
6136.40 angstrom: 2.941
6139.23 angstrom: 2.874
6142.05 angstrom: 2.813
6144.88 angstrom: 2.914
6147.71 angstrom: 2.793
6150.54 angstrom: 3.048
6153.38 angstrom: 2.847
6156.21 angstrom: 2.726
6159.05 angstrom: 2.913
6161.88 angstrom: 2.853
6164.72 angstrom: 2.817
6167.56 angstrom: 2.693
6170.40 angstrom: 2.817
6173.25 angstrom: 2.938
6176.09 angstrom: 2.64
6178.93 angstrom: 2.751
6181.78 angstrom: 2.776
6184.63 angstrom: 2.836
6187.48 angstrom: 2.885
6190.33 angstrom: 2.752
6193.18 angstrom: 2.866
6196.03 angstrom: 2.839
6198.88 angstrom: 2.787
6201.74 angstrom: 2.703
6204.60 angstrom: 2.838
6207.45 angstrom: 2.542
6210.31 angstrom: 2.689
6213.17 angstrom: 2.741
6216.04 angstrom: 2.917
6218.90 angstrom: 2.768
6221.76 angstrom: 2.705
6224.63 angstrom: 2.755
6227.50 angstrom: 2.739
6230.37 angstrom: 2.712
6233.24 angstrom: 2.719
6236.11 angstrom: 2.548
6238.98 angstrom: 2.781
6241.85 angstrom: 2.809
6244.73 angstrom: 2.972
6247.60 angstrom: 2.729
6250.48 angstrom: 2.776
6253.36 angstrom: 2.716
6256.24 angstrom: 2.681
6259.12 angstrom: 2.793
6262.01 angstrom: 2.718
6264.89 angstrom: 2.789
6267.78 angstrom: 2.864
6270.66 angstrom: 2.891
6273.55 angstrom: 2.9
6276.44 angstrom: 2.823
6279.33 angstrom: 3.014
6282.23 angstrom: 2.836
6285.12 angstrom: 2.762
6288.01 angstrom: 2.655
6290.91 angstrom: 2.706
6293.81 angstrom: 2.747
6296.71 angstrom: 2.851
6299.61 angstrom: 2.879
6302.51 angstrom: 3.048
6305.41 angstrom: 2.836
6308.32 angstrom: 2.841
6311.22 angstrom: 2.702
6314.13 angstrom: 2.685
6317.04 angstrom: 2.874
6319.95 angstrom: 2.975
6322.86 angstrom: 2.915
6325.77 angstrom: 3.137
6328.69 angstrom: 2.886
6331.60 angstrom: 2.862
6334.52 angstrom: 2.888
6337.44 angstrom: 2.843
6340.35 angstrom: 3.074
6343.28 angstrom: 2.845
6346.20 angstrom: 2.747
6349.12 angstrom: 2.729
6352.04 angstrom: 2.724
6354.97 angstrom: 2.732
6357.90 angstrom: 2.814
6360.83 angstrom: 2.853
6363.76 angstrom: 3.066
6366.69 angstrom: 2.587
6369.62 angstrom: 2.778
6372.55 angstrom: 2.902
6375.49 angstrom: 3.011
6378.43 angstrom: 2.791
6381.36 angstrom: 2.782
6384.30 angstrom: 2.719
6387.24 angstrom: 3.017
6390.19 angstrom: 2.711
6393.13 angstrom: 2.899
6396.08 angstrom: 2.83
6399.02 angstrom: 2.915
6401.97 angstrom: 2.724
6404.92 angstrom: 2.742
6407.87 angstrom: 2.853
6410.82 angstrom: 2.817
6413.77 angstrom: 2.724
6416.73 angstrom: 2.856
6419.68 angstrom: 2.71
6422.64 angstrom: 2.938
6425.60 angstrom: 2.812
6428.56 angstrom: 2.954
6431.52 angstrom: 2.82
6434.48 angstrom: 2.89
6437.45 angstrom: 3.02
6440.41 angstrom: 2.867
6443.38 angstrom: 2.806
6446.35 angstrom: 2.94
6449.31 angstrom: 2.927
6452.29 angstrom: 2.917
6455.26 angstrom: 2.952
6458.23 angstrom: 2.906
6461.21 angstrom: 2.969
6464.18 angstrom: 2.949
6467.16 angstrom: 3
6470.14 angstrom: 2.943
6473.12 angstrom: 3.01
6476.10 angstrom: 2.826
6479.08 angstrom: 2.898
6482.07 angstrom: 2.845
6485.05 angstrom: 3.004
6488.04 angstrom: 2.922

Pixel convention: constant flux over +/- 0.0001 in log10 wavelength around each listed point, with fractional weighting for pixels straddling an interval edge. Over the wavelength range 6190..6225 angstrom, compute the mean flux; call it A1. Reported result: 2.76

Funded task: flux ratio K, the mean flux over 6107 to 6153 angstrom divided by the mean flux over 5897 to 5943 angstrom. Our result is 1.1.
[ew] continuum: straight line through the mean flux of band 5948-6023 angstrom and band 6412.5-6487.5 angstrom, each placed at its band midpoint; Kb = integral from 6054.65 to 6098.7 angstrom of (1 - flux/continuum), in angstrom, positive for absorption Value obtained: -1.21 angstrom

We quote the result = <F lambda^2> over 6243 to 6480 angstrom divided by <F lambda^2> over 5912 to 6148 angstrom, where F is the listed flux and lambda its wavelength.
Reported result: 1.12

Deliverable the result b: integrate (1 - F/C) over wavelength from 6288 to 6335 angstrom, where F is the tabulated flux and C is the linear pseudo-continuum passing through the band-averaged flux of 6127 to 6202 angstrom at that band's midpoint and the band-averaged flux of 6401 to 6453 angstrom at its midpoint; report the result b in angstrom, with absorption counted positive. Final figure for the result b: -0.3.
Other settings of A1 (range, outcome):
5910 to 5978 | 2.76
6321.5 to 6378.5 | 2.86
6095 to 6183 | 2.84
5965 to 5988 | 2.86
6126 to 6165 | 2.85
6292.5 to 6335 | 2.88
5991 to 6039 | 2.84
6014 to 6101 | 2.9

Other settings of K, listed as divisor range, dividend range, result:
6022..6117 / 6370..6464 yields 0.99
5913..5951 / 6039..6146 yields 1.06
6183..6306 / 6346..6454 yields 1.02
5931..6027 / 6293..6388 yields 1.01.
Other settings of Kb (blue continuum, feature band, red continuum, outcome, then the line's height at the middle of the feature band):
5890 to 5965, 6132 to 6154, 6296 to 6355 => -0.6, 2.8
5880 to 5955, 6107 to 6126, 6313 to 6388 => -0.7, 2.77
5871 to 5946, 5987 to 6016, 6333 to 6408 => -1.5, 2.7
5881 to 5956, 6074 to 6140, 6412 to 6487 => -2.7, 2.77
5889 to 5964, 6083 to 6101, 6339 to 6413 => -1.1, 2.76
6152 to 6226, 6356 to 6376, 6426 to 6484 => 0.2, 2.87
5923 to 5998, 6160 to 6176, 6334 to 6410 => 0.0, 2.82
